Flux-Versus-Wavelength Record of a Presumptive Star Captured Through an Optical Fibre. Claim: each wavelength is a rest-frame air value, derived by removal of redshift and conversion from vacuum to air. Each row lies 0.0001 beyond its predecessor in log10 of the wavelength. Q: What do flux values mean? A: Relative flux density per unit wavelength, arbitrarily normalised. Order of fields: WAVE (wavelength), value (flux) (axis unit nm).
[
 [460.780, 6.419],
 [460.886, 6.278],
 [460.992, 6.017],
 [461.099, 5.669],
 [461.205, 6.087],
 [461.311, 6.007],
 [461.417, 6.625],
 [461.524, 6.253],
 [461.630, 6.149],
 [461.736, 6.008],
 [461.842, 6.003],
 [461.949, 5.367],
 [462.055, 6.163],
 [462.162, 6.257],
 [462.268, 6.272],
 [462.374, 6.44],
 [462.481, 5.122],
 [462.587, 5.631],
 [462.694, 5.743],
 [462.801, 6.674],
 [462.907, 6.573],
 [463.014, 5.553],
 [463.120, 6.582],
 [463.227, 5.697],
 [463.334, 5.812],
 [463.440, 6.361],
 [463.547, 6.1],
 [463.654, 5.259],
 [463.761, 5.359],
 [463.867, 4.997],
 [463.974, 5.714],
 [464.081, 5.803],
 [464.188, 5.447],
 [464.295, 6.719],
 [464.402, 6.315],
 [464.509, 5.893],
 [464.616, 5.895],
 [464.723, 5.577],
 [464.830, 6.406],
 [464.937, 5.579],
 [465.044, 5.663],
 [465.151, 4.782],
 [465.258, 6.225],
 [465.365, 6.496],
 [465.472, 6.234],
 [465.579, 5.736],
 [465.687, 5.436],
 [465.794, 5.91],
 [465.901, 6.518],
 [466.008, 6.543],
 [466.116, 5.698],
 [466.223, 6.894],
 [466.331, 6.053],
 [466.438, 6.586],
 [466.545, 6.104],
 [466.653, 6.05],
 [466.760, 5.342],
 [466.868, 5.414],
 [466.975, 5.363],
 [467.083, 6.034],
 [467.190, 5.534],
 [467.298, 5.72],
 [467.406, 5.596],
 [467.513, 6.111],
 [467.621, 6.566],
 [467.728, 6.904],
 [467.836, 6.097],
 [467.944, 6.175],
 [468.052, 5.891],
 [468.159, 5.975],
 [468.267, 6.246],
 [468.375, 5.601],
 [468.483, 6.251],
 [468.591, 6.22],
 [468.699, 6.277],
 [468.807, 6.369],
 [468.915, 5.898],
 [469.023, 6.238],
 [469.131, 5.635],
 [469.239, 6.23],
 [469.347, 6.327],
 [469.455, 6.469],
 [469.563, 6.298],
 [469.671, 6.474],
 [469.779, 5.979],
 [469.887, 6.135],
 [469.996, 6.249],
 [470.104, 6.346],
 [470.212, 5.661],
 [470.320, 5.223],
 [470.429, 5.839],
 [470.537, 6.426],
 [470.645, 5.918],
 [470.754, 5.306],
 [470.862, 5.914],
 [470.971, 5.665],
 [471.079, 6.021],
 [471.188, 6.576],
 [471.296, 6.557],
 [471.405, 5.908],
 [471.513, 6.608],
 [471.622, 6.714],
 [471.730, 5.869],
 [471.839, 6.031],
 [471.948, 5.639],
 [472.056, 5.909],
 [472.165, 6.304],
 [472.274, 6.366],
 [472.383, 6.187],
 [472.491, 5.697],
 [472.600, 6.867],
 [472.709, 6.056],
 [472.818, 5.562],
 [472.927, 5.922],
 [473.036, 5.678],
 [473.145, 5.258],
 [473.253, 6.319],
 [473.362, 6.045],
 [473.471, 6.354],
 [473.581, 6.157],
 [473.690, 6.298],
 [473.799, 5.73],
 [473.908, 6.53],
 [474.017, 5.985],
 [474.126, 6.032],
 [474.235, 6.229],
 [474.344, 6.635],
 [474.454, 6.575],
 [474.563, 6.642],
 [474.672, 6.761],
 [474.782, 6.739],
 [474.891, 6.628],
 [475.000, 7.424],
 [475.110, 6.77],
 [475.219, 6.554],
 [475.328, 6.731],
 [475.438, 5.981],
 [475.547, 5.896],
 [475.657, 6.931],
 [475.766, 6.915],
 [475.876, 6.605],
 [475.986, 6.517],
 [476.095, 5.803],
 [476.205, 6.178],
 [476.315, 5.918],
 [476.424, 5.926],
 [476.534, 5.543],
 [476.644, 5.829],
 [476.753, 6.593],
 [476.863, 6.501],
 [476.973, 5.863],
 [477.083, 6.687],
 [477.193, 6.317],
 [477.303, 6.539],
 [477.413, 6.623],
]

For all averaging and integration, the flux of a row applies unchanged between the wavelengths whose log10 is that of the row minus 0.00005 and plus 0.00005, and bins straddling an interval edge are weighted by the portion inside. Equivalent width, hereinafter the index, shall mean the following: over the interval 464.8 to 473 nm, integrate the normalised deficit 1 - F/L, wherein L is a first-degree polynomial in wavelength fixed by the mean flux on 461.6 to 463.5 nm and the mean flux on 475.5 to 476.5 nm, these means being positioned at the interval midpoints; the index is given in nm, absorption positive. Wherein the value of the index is 0.13 nm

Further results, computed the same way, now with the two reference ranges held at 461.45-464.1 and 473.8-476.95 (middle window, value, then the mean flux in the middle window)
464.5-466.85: 0.02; 5.98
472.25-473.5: 0.06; 6.01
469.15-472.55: 0.07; 6.09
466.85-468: 0.02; 5.97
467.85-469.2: 0.01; 6.07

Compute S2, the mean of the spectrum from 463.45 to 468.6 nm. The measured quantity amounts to 5.94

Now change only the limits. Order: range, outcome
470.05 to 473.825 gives 6.03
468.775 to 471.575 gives 6.09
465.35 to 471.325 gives 6.05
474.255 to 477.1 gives 6.42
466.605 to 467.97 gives 5.91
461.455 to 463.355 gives 6.02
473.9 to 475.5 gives 6.55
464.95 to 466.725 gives 6.04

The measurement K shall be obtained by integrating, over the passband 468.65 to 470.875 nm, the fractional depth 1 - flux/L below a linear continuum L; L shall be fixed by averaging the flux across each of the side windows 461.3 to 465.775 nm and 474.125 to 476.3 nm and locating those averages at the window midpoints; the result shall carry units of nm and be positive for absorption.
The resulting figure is 0.07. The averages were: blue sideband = 5.93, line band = 6.06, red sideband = 6.53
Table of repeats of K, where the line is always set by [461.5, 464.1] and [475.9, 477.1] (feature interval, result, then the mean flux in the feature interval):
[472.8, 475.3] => -0.10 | 6.31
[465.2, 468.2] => -0.03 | 6.04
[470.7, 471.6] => -0.01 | 6.09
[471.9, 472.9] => 0.00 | 6.06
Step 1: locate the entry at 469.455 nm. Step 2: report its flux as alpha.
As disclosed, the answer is 6.469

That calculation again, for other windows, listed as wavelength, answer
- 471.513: 6.608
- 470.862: 5.914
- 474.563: 6.642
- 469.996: 6.249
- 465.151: 4.782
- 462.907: 6.573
